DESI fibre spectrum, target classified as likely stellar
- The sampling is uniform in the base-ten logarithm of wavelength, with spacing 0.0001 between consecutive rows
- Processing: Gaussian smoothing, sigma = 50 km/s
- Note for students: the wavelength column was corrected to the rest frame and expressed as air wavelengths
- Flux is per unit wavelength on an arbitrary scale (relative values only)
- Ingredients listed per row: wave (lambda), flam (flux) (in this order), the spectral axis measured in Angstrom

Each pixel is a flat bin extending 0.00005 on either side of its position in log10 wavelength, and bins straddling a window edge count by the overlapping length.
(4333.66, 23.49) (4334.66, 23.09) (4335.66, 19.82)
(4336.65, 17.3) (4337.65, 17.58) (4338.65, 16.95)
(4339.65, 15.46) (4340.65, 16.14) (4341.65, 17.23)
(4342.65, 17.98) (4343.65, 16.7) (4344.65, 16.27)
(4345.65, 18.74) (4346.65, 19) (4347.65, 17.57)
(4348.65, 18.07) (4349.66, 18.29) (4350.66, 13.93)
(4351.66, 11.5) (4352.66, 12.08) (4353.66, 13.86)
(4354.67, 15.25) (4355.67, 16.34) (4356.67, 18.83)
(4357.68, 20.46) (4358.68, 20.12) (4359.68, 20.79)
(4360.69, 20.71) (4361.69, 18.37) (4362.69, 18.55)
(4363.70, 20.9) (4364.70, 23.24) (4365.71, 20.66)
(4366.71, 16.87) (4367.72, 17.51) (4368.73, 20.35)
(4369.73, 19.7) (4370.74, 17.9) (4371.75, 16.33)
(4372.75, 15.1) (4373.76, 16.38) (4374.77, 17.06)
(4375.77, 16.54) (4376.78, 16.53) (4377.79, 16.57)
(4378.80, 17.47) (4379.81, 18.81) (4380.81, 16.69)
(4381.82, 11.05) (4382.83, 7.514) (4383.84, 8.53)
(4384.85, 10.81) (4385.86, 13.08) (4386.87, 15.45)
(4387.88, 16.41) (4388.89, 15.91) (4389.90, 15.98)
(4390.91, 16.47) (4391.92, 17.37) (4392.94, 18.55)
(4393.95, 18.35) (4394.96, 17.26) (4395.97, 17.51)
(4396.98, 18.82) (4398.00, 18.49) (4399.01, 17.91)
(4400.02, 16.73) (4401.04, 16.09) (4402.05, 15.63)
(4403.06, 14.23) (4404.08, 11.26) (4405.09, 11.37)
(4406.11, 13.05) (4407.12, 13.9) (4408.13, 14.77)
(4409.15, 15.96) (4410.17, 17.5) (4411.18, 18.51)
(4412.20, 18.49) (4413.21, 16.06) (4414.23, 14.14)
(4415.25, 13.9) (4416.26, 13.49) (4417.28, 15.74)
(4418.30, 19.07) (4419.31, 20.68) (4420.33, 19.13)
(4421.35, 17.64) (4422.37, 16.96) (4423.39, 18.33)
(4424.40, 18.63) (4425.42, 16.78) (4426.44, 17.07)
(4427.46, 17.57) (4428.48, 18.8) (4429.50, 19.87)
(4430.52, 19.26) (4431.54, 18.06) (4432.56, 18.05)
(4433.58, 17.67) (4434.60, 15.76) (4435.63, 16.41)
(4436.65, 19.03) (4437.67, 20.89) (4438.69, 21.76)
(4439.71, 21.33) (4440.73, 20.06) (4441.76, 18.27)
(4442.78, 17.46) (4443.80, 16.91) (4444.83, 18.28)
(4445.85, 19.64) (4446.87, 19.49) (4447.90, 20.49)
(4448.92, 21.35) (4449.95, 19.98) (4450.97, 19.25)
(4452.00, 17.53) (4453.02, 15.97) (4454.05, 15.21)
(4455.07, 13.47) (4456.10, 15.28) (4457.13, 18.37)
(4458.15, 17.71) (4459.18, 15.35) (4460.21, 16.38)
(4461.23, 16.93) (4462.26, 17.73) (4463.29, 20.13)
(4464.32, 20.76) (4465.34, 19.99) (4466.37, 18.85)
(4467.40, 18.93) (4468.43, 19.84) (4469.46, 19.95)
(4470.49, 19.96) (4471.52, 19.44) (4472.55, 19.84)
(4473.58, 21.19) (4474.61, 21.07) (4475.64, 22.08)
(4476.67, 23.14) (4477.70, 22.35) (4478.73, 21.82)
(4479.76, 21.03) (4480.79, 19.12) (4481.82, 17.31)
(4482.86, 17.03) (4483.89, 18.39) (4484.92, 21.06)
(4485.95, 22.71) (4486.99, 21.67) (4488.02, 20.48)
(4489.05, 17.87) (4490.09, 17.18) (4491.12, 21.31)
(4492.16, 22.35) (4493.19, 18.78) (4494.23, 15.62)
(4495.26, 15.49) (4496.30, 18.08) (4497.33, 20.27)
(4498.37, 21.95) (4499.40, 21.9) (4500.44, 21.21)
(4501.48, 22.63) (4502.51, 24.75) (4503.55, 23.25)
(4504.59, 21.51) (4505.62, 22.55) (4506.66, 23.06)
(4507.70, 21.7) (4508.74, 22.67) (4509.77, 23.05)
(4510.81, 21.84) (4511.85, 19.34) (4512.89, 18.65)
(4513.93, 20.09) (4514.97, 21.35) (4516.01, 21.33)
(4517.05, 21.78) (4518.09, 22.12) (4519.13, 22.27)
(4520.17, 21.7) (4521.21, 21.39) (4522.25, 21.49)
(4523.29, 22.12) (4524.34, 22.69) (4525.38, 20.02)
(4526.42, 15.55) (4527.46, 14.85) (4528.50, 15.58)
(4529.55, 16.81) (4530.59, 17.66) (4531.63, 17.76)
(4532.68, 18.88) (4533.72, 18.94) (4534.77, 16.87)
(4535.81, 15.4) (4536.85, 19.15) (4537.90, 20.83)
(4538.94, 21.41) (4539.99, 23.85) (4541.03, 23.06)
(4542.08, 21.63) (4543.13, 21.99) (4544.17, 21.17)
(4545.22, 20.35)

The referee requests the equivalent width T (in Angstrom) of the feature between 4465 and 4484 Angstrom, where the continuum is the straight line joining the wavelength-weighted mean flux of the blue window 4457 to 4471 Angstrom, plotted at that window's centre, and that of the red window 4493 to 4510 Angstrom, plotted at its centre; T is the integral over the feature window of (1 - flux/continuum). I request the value -0.8 Angstrom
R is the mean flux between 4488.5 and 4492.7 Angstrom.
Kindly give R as 19.7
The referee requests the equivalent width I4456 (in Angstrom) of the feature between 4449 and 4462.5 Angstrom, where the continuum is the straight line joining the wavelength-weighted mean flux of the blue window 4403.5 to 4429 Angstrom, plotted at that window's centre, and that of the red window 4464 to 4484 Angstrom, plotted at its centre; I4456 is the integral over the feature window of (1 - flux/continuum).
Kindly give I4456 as 1.4 Angstrom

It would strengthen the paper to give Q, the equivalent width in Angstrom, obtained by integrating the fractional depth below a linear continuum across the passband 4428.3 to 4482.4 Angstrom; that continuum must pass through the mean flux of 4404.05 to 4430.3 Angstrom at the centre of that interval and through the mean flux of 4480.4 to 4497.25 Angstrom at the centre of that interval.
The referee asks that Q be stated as -3.1 Angstrom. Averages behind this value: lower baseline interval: 16.6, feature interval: 19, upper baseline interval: 19.1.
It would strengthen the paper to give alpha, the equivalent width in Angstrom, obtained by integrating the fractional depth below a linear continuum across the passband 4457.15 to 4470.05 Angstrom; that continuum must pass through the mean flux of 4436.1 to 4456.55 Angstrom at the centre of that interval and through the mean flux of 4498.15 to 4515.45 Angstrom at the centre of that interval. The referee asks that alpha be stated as 0.7 Angstrom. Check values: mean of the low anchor 18.6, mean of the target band 18.6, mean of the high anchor 21.9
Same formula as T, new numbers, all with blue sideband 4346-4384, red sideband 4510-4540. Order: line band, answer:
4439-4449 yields -0.5 Angstrom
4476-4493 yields -1.1 Angstrom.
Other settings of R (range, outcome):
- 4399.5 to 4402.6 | 16.1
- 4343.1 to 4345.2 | 16.6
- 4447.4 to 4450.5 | 20.6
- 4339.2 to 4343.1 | 16.7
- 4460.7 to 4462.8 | 17.4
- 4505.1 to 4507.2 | 22.8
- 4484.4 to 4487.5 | 21.8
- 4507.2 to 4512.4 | 21.7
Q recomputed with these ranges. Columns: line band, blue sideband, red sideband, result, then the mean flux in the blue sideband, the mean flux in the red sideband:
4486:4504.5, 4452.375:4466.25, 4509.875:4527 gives -0.9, 17.2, 20.9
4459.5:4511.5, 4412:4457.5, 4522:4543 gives -4.8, 17.9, 19.2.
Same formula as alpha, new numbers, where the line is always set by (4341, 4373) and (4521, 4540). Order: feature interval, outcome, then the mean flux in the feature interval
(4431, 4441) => -0.3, 18.9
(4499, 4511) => -2.5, 22.5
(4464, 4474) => -0.7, 19.8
